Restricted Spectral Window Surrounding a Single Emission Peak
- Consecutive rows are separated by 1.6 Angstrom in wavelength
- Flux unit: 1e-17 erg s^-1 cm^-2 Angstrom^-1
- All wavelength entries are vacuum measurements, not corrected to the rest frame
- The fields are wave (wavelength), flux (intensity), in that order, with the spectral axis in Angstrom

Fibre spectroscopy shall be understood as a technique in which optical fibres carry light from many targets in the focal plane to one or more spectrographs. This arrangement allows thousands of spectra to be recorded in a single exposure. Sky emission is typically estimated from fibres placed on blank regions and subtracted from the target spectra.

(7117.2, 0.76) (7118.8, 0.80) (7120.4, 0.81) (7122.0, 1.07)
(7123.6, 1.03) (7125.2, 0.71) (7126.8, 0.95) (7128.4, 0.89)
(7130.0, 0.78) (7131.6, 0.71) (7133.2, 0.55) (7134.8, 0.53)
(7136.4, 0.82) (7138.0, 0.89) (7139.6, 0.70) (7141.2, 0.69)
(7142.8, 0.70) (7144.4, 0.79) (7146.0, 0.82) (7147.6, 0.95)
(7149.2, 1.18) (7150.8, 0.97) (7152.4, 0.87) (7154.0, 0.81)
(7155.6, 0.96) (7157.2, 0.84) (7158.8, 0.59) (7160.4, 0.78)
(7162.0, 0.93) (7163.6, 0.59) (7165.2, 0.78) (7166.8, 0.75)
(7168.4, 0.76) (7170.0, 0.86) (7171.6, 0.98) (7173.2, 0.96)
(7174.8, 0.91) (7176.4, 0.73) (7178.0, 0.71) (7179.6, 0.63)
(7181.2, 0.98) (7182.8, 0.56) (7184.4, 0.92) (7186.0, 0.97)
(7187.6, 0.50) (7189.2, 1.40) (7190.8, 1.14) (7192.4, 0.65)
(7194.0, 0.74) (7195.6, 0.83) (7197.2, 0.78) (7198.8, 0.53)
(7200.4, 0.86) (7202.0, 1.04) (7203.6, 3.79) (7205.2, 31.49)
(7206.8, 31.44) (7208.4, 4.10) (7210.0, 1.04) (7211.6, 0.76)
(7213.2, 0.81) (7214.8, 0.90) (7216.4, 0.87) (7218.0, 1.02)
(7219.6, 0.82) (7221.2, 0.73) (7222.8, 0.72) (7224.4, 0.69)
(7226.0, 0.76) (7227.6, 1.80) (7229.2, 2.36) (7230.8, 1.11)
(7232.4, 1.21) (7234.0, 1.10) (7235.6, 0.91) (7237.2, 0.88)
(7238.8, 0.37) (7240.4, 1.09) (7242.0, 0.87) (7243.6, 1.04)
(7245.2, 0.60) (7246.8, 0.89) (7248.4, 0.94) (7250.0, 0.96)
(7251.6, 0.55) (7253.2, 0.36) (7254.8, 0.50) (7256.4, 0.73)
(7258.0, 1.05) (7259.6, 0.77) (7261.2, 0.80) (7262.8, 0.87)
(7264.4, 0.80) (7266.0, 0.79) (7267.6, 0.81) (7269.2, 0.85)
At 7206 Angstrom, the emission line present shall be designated H-alpha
